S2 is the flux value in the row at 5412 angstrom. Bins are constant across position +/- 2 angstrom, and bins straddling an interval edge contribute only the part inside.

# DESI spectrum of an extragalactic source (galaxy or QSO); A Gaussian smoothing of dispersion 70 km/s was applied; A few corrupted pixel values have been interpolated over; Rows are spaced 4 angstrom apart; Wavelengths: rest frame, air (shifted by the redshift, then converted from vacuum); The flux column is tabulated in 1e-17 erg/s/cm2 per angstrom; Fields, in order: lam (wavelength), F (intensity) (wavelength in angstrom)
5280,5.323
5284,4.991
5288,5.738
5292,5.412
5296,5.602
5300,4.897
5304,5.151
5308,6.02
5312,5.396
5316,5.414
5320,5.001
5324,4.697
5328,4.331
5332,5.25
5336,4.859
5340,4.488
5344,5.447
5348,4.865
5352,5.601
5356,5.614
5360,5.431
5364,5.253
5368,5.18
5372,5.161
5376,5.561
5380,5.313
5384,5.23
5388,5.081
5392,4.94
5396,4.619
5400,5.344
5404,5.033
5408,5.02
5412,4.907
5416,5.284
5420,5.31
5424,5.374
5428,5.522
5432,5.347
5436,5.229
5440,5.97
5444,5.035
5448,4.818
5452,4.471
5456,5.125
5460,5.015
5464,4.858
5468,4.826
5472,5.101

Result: 4.907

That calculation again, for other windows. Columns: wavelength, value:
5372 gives 5.161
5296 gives 5.602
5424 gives 5.374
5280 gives 5.323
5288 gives 5.738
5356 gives 5.614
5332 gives 5.25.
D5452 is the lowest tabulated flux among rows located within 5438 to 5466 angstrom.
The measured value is 4.471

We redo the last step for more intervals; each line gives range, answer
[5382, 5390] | 5.081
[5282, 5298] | 4.991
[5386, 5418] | 4.619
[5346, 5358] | 4.865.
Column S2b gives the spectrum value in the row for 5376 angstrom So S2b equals 5.561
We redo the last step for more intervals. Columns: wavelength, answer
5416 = 5.284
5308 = 6.02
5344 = 5.447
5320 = 5.001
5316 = 5.414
